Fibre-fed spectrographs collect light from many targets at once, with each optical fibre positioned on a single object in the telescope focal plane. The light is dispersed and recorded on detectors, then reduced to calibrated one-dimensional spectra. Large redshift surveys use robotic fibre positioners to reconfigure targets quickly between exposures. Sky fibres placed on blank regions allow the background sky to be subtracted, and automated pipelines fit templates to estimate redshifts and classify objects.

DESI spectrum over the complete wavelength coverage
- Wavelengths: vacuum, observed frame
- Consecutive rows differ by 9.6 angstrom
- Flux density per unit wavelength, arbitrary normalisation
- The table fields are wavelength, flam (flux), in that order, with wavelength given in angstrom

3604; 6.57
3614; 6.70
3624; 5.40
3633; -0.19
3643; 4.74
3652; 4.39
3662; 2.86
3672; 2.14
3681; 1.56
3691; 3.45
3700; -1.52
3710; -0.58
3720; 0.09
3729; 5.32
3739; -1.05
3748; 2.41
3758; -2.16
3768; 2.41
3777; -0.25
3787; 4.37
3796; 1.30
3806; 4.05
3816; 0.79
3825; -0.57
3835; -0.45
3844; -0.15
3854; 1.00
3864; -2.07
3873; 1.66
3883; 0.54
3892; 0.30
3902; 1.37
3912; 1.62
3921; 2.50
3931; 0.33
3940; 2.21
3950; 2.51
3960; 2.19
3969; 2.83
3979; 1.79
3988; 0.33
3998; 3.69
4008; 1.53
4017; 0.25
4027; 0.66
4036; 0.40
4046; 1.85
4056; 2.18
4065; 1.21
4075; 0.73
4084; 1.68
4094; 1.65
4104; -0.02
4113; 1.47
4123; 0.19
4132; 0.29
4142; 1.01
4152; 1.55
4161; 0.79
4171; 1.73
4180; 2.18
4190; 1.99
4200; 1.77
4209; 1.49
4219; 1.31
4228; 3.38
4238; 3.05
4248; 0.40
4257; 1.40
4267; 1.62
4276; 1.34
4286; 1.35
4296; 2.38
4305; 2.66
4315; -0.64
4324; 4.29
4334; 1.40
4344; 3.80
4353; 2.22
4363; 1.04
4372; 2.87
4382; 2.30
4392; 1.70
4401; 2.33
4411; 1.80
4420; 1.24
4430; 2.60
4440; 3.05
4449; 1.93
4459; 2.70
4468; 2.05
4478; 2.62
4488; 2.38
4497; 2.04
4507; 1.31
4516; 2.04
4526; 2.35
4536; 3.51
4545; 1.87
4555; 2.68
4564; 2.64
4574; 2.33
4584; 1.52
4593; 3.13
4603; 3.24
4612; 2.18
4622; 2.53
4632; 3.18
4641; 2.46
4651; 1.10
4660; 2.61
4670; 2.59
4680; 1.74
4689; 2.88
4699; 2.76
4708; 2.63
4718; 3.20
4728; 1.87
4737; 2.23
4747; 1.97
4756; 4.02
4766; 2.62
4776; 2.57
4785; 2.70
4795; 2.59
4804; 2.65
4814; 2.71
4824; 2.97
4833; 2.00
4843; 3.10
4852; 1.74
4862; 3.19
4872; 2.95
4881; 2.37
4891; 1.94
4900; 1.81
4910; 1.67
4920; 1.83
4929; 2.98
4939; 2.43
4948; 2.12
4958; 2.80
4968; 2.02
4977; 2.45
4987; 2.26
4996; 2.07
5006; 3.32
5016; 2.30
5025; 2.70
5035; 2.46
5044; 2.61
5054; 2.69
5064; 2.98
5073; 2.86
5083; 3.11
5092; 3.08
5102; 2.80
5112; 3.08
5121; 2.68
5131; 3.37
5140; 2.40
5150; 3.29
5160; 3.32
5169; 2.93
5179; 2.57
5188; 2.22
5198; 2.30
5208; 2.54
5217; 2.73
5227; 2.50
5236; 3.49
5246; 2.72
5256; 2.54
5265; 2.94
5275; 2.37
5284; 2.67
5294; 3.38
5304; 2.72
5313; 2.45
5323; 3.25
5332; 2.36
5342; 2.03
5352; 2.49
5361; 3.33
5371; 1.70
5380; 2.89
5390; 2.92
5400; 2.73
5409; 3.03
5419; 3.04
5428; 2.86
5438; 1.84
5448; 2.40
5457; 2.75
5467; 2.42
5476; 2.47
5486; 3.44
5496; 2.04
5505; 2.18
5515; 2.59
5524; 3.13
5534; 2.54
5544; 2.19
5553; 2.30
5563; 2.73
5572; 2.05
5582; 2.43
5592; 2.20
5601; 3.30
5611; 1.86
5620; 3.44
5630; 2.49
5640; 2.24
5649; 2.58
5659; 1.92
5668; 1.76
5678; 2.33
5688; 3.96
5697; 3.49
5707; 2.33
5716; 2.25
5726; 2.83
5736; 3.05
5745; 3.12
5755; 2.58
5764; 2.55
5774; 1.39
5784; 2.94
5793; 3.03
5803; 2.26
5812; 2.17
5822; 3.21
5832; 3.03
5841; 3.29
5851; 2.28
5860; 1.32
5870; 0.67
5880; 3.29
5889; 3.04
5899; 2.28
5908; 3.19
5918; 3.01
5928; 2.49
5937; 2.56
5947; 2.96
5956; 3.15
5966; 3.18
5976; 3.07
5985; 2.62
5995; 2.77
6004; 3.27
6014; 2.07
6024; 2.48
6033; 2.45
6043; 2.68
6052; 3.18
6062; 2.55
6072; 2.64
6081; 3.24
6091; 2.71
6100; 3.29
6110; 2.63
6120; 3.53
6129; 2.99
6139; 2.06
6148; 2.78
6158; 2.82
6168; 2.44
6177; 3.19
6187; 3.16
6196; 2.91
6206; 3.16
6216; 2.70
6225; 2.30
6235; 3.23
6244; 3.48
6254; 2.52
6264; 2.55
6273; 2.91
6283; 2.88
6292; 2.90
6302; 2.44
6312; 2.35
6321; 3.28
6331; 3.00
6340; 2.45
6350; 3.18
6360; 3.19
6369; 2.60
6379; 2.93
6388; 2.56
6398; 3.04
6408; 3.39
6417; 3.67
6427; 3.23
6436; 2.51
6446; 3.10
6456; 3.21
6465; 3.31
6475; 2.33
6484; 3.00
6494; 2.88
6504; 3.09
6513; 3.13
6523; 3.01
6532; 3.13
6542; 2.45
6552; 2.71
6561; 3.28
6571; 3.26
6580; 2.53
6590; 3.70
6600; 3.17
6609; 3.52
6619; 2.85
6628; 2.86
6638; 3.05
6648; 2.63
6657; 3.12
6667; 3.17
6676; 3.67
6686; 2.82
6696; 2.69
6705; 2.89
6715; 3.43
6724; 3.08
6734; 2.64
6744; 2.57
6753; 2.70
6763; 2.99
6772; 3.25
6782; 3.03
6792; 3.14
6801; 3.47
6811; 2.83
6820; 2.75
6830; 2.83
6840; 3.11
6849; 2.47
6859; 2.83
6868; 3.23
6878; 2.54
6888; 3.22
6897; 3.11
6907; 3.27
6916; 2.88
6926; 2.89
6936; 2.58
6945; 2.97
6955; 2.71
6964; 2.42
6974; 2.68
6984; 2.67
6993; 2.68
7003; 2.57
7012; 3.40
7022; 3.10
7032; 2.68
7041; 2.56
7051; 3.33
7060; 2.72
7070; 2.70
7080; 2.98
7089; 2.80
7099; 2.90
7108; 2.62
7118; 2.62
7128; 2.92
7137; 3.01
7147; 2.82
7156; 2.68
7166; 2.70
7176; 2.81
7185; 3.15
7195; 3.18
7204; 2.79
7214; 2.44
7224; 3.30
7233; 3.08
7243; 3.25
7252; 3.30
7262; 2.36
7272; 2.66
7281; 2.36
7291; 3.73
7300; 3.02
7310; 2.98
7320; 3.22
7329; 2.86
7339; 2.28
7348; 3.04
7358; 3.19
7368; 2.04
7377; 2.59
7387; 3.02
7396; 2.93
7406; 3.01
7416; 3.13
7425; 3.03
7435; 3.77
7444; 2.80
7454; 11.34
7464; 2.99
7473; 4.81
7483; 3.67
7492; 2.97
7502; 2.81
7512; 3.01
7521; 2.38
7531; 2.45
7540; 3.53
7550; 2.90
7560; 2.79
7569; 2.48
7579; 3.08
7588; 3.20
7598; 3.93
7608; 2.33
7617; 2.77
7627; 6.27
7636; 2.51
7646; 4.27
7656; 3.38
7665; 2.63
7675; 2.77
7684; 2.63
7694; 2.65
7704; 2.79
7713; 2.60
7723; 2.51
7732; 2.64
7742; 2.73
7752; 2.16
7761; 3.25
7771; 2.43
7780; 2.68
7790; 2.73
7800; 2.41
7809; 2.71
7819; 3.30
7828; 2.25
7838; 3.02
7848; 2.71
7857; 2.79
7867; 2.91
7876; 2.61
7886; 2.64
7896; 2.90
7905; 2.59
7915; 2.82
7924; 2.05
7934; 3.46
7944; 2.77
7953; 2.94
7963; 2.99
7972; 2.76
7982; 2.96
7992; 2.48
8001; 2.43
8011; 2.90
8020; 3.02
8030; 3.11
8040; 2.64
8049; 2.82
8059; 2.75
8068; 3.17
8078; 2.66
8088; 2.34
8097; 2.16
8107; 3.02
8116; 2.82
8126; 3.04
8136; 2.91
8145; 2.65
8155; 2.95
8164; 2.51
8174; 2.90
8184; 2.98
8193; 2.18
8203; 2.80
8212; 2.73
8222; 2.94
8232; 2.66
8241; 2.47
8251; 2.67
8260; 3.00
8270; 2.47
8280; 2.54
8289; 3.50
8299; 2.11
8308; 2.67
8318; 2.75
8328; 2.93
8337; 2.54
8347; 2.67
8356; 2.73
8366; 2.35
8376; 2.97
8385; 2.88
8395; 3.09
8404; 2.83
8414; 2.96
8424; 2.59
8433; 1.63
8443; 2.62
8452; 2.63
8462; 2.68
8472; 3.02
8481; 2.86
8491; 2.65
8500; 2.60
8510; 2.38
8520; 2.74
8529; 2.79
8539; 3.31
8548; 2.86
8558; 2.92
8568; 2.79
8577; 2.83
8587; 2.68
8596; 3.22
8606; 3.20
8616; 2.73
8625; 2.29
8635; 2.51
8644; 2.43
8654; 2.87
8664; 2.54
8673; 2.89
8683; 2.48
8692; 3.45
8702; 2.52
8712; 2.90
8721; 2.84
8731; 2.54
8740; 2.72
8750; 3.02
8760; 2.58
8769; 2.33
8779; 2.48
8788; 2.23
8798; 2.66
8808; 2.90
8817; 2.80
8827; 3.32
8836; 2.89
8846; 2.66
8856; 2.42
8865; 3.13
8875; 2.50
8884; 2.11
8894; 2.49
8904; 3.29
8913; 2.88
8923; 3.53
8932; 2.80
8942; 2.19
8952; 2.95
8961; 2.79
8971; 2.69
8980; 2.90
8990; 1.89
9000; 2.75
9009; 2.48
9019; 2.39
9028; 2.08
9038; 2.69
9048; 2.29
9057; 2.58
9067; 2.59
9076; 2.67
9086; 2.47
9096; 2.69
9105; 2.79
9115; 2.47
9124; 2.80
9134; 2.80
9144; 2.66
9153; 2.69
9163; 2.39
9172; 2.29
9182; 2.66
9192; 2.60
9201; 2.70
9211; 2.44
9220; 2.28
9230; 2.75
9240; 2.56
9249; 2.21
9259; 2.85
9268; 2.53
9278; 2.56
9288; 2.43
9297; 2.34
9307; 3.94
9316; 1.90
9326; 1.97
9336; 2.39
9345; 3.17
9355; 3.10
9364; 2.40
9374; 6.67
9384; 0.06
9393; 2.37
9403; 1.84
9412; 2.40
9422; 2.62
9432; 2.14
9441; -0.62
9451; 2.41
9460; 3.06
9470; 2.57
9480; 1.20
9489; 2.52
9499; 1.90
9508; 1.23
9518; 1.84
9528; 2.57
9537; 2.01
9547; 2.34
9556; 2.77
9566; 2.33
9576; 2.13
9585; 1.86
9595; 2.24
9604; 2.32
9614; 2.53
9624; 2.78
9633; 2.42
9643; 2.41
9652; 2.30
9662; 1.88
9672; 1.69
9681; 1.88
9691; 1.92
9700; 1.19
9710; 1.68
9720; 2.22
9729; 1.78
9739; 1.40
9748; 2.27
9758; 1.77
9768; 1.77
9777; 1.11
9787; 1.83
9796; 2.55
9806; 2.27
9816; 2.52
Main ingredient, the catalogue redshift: 0.135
